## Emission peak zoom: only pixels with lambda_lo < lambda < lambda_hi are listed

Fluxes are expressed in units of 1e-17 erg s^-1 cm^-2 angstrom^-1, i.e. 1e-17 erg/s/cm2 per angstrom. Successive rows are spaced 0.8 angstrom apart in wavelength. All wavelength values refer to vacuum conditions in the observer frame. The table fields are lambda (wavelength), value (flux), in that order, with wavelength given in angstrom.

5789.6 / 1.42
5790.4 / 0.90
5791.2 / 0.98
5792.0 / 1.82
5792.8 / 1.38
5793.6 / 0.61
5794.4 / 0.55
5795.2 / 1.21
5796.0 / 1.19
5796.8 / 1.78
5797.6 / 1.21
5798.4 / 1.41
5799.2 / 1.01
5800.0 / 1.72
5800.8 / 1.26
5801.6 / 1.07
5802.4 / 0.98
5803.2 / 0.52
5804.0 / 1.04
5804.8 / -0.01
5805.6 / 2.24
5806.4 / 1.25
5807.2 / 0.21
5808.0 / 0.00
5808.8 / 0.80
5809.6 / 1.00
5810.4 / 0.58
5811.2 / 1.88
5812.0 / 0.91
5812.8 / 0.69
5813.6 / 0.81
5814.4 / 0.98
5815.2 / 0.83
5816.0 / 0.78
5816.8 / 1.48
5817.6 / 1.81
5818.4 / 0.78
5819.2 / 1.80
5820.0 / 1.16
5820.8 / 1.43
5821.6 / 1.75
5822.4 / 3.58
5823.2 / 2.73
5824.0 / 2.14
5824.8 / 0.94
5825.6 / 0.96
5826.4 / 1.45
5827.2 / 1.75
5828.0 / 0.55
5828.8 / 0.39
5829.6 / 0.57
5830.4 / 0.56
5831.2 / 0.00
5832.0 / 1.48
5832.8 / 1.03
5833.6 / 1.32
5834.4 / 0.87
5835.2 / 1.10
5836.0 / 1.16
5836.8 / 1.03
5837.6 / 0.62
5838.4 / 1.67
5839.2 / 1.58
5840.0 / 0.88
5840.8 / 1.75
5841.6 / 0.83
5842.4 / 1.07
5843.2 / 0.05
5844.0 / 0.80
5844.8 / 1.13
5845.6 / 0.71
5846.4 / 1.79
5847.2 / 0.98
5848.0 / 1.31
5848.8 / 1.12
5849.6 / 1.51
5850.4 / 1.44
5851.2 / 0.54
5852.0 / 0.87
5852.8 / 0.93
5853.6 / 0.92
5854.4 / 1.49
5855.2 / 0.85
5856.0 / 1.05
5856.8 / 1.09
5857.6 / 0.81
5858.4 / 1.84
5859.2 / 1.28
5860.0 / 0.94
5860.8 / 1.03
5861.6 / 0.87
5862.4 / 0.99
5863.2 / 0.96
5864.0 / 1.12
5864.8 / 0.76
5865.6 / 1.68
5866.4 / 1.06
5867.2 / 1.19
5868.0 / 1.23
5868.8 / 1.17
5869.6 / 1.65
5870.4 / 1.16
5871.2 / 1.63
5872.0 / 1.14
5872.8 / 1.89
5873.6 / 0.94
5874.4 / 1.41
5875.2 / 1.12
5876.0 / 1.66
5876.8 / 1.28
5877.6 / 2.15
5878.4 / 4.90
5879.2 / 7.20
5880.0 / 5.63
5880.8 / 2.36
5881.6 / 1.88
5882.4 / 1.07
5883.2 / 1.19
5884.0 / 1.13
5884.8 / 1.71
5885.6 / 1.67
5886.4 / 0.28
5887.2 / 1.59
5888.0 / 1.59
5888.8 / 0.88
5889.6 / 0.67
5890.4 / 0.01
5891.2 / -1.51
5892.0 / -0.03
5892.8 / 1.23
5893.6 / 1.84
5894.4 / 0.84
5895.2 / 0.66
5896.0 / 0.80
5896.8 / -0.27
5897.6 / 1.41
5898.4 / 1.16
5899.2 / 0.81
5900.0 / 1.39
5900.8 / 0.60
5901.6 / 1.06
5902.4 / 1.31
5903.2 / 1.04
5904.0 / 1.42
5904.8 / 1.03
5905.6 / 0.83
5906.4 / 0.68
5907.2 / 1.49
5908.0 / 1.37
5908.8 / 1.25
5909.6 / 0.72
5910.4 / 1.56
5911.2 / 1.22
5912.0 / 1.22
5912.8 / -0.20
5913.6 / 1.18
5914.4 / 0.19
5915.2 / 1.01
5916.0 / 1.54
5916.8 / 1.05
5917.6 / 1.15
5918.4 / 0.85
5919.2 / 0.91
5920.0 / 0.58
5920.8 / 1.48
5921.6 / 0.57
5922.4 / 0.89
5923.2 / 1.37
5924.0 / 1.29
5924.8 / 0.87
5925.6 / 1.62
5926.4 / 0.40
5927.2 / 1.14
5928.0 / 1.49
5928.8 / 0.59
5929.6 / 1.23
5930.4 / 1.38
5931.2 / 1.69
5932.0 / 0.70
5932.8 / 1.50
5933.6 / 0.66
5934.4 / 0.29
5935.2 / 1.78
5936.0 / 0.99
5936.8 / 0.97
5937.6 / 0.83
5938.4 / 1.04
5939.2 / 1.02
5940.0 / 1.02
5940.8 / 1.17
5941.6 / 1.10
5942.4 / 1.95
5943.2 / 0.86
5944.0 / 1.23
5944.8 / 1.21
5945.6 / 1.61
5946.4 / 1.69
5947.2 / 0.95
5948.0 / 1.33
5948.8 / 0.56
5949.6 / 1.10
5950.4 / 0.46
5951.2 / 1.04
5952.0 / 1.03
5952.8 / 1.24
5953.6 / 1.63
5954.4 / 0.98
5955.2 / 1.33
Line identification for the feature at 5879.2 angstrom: [O III]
